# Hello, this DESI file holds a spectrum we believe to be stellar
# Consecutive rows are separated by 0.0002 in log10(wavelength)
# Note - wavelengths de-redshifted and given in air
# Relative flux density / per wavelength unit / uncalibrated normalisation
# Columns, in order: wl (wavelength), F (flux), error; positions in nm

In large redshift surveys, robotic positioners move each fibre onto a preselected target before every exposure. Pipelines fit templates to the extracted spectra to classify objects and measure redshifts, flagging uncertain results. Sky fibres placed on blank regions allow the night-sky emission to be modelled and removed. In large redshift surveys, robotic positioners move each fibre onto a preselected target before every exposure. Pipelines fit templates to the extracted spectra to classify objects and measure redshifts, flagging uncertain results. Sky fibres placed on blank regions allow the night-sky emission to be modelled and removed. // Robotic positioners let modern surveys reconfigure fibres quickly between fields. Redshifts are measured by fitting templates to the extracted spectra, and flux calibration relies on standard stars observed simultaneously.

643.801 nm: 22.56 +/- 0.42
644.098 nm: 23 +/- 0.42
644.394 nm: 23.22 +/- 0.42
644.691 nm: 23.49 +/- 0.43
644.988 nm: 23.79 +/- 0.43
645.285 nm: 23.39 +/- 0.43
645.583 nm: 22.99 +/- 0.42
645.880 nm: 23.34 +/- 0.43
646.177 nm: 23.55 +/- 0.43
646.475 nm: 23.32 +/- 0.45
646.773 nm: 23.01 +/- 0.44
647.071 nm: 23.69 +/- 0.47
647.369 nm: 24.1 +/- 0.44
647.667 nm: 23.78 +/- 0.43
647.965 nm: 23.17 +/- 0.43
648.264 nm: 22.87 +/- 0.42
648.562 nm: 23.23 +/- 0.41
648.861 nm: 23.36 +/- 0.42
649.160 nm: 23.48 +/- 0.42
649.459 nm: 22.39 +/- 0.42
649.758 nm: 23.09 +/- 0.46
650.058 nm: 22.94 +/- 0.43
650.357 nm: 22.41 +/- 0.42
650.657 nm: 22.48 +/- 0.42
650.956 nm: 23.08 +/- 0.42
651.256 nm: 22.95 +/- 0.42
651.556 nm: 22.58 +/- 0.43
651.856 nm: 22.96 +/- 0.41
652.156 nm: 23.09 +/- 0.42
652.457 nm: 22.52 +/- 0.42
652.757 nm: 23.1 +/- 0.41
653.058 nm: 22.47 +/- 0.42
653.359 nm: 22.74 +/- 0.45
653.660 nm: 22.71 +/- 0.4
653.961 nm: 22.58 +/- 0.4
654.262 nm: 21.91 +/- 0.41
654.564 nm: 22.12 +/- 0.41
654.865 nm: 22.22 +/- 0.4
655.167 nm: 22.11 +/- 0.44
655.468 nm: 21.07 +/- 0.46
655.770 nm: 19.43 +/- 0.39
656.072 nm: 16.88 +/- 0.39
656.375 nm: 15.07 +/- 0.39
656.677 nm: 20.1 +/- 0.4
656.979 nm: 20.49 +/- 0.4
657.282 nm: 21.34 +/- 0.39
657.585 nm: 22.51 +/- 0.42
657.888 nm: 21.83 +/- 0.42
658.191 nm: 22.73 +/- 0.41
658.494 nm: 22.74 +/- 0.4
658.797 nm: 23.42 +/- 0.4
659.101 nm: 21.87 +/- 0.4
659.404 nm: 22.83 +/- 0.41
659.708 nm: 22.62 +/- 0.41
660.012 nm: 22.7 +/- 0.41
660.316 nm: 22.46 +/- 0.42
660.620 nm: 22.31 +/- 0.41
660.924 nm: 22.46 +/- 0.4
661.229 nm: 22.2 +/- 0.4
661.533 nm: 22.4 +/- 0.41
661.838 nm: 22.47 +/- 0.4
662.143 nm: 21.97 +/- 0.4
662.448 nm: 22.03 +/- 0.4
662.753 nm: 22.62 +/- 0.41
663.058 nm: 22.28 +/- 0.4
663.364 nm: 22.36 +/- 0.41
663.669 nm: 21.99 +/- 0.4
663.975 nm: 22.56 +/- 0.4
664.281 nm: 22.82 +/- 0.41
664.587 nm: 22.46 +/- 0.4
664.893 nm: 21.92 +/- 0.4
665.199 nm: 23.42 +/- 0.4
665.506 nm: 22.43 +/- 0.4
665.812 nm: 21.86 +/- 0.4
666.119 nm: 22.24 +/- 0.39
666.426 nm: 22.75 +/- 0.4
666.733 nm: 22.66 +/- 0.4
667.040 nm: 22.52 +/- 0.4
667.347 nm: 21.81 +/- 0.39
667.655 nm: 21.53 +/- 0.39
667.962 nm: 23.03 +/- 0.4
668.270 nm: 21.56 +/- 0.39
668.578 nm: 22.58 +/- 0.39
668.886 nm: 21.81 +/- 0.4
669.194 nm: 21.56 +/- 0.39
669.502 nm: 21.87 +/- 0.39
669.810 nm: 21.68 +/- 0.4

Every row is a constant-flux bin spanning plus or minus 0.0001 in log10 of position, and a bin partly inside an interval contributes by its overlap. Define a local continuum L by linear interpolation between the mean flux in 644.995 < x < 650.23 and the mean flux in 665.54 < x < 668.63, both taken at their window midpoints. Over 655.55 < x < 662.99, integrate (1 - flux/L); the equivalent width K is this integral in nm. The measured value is 0.36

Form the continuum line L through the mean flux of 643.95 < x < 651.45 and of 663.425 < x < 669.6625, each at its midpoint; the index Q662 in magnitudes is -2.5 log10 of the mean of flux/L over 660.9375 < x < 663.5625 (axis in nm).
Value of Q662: 0.01 mag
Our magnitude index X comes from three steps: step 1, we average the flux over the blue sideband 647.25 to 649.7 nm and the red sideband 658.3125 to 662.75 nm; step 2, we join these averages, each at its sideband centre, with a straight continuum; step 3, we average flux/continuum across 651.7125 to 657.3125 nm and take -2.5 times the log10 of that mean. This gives 0.08 mag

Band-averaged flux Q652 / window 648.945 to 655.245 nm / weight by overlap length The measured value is 22.7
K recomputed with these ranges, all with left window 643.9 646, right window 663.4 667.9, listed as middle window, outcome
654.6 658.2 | 0.37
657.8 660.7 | 0.01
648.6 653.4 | 0.03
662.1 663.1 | 0.01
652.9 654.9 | 0.04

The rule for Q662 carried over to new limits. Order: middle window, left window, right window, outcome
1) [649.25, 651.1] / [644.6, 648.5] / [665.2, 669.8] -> 0.021 mag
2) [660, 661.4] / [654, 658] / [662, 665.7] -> -0.036 mag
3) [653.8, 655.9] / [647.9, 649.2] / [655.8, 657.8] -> -0.068 mag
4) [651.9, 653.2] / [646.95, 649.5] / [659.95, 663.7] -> 0.011 mag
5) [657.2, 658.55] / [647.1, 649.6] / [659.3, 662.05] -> 0.021 mag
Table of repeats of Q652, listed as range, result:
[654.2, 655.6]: 21.9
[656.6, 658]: 21.3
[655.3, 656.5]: 18.2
